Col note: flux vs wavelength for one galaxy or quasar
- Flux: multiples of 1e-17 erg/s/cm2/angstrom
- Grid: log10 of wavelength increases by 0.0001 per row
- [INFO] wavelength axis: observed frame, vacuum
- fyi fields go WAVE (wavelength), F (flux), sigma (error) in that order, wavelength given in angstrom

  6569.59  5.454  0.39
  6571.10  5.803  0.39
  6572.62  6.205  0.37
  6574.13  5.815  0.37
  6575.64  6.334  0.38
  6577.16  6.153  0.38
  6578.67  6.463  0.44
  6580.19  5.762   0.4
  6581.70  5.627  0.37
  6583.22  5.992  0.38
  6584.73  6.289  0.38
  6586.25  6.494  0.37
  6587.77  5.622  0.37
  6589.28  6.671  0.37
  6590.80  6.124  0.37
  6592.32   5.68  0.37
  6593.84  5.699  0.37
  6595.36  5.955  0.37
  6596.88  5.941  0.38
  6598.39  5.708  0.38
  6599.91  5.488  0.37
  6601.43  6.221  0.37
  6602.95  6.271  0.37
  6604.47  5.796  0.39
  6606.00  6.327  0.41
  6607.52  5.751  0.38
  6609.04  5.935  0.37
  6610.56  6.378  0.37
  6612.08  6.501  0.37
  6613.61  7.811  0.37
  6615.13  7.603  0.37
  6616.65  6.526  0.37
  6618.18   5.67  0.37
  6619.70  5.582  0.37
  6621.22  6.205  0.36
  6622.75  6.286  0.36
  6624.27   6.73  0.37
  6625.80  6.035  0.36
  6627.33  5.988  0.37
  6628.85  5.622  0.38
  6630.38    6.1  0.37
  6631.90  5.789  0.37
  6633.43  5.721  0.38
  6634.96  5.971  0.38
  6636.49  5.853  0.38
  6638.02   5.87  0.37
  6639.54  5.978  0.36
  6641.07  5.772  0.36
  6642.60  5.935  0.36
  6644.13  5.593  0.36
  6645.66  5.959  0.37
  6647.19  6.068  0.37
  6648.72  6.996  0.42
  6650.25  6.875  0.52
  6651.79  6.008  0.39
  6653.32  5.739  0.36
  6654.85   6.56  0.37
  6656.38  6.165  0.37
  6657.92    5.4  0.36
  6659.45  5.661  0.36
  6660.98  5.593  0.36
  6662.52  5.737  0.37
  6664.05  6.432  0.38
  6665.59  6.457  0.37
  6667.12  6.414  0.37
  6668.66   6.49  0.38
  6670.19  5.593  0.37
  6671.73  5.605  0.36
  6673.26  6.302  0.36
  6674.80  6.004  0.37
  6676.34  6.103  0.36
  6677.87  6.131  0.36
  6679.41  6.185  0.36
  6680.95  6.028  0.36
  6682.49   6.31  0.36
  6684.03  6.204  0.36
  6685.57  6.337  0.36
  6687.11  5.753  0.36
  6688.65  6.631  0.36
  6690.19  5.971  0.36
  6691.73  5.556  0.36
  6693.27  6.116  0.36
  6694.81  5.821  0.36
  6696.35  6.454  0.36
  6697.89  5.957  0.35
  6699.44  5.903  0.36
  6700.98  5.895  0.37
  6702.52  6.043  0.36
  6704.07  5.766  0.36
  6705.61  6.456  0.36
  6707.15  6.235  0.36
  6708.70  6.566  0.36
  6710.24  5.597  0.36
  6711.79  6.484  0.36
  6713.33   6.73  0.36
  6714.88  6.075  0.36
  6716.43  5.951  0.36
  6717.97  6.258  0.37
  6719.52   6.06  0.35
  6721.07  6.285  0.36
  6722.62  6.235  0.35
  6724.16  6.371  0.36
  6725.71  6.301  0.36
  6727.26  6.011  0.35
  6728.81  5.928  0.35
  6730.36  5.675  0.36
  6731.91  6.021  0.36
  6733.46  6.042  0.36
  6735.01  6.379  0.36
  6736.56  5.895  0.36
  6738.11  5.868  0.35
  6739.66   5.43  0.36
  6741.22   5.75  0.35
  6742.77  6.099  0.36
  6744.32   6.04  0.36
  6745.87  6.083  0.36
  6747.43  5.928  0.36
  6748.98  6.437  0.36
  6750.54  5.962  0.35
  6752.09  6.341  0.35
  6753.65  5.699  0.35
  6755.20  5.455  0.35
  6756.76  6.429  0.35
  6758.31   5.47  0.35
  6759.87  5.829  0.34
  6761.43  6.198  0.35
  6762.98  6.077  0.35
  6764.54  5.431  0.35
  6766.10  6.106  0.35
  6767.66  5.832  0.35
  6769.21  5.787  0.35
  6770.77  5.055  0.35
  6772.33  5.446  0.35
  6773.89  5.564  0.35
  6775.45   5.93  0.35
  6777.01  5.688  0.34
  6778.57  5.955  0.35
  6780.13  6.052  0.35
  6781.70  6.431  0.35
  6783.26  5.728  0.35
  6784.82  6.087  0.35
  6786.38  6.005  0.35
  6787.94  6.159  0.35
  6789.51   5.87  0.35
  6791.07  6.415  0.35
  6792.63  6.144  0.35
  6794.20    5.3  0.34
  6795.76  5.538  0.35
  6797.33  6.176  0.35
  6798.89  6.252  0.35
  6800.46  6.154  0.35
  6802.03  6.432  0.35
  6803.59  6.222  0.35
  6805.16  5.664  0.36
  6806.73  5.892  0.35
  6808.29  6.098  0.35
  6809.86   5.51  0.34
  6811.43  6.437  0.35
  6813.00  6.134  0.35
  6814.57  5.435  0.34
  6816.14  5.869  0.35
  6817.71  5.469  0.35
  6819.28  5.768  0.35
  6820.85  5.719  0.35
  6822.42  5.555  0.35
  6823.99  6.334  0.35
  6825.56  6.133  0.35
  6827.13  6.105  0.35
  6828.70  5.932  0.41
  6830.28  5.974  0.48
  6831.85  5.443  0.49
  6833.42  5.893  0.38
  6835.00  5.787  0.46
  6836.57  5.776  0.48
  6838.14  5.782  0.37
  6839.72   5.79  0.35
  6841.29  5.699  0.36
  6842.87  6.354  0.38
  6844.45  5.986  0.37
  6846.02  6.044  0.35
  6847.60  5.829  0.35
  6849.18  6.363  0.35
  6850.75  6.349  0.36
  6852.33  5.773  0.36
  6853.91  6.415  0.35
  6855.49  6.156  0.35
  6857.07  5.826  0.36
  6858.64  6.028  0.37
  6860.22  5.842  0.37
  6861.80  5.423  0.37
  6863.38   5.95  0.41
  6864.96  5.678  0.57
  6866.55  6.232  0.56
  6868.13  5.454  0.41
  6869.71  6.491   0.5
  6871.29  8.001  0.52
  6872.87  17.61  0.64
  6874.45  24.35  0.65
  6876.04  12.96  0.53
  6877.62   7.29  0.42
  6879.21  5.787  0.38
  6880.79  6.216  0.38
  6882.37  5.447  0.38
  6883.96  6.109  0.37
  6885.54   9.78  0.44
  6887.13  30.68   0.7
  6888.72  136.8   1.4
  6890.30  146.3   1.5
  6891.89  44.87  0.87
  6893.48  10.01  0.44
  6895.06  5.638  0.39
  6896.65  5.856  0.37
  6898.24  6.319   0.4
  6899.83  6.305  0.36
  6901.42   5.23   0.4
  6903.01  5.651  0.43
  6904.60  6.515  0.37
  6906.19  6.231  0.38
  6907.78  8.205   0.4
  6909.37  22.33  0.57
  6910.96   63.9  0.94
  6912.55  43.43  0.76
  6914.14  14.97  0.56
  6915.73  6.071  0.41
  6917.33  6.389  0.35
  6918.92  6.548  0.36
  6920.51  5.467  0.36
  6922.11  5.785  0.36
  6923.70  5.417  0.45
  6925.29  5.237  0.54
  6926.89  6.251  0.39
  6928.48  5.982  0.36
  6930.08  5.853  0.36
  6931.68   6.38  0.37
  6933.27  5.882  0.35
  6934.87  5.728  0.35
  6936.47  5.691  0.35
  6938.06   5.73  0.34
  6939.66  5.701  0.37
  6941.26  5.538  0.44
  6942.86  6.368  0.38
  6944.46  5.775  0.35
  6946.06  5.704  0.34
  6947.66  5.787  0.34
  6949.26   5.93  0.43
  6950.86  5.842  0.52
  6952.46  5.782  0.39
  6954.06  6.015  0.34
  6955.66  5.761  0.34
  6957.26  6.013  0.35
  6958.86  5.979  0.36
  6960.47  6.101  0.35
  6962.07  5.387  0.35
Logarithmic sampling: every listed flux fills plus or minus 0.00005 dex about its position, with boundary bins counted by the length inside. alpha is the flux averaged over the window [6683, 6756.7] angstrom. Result 6.07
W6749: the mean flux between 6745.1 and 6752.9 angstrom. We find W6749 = 6.14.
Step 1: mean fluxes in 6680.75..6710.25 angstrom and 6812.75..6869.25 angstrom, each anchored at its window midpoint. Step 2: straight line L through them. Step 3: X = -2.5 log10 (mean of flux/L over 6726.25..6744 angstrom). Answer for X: 0.02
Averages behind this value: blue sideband 6.09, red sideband 5.9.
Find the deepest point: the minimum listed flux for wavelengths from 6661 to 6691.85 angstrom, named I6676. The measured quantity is 5.556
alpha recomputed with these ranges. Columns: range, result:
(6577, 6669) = 6.1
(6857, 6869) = 5.81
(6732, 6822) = 5.91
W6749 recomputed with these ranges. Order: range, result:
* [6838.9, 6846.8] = 5.97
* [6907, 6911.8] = 31.7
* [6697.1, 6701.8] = 5.92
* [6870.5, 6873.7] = 13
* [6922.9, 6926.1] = 5.34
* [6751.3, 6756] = 5.83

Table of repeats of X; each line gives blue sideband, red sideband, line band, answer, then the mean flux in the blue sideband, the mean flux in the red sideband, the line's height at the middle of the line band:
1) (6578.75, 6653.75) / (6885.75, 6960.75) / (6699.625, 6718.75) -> 0.41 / 6.1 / 15.7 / 9.01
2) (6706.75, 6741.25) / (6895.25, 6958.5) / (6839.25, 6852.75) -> 0.29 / 6.1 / 9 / 7.85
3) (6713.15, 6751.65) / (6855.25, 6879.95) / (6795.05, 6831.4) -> 0.25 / 6.06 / 8.5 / 7.52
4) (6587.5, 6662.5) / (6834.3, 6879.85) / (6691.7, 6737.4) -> 0.08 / 6.08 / 7.36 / 6.57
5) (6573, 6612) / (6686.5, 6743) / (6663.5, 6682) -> -0.02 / 6.03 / 6.07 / 6.06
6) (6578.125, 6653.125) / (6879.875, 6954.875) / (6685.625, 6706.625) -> 0.39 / 6.1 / 15.8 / 8.68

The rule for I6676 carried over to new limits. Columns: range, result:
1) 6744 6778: 5.055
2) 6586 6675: 5.4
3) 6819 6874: 5.423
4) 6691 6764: 5.43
